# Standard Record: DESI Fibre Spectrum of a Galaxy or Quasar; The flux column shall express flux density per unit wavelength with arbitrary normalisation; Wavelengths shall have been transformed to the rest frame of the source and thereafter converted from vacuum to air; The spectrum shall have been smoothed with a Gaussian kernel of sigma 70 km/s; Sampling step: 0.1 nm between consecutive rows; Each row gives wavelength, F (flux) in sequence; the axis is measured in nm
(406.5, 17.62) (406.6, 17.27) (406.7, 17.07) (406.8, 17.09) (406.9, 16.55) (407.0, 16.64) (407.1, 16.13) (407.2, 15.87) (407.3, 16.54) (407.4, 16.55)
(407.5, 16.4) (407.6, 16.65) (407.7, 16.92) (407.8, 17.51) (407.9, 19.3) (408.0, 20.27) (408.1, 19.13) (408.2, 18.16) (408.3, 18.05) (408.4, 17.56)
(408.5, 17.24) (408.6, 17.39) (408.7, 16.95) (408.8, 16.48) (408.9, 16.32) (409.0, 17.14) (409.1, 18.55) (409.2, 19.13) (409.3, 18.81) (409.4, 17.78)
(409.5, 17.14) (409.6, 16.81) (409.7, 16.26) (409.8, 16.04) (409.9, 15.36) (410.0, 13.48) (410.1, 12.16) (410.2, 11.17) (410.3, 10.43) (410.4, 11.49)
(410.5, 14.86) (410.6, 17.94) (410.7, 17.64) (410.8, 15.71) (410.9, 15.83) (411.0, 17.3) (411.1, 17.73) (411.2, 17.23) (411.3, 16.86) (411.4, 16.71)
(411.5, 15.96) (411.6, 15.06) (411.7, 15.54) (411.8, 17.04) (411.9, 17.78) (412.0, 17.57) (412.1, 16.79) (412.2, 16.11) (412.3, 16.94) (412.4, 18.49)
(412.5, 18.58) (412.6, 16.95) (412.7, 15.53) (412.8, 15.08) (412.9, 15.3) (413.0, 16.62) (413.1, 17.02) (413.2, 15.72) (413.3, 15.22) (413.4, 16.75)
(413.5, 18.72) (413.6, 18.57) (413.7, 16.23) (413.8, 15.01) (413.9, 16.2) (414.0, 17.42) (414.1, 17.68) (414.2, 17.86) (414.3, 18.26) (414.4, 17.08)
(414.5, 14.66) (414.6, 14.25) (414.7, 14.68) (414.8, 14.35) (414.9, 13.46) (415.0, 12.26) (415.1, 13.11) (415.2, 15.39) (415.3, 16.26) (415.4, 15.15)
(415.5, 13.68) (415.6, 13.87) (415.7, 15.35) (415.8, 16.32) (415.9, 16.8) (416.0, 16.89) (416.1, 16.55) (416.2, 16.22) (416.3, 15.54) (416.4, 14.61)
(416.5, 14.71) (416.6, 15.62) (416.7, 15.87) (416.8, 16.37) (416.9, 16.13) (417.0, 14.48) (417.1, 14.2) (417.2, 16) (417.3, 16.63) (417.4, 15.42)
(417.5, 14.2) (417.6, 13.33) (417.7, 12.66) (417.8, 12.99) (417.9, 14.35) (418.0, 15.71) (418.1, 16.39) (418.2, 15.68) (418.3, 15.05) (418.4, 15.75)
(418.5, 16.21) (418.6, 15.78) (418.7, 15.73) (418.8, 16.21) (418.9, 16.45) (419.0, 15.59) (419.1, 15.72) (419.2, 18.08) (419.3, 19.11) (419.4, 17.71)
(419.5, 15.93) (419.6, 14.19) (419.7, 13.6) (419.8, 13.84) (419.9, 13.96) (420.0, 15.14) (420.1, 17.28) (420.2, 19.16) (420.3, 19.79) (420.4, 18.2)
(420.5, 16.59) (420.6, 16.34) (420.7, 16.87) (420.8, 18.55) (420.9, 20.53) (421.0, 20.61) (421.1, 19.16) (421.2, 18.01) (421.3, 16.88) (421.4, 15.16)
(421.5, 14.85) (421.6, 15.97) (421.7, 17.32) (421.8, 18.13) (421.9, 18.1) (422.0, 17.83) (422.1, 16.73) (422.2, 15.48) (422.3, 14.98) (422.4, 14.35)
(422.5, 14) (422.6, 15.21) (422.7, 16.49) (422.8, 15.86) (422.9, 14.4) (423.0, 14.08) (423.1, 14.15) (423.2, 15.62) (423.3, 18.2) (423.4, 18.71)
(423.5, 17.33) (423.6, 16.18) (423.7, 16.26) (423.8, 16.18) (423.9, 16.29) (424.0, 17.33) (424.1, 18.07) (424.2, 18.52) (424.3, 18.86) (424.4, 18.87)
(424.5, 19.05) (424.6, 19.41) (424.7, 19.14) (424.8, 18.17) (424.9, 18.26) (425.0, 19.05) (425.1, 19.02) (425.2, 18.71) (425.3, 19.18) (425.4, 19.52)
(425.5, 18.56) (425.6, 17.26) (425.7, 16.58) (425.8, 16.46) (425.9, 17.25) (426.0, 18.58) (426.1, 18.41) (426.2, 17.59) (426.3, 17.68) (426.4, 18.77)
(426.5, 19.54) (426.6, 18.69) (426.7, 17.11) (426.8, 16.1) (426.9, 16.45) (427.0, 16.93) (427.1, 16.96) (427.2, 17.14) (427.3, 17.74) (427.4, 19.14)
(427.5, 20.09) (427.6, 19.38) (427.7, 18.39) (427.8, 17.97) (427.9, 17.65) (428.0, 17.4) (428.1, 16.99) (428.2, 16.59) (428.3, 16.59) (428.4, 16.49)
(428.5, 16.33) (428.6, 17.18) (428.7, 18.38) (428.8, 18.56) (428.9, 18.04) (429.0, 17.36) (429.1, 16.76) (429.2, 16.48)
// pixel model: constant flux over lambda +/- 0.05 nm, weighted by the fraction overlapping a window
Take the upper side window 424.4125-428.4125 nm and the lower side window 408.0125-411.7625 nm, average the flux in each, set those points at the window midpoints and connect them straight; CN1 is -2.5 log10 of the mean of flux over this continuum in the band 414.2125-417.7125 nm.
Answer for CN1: 0.12 mag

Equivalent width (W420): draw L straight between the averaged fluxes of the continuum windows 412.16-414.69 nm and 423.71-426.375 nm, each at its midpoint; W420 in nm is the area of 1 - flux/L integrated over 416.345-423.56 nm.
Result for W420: 0.56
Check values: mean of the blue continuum 16.6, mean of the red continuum 18.1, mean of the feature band 16.1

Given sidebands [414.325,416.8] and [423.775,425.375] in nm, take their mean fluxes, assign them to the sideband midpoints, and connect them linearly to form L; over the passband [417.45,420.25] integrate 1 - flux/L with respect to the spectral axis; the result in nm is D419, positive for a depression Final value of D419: 0.14 nm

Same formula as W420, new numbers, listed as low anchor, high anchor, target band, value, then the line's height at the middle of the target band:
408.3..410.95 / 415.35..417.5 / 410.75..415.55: -0.13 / 15.8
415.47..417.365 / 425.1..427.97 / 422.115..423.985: 0.15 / 17.2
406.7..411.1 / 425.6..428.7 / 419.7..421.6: 0.01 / 17.2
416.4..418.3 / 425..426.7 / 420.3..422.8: -0.06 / 16.6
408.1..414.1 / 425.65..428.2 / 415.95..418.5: 0.26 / 17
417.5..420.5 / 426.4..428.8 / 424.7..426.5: -0.11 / 17.2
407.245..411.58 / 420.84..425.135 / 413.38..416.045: 0.16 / 16.8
